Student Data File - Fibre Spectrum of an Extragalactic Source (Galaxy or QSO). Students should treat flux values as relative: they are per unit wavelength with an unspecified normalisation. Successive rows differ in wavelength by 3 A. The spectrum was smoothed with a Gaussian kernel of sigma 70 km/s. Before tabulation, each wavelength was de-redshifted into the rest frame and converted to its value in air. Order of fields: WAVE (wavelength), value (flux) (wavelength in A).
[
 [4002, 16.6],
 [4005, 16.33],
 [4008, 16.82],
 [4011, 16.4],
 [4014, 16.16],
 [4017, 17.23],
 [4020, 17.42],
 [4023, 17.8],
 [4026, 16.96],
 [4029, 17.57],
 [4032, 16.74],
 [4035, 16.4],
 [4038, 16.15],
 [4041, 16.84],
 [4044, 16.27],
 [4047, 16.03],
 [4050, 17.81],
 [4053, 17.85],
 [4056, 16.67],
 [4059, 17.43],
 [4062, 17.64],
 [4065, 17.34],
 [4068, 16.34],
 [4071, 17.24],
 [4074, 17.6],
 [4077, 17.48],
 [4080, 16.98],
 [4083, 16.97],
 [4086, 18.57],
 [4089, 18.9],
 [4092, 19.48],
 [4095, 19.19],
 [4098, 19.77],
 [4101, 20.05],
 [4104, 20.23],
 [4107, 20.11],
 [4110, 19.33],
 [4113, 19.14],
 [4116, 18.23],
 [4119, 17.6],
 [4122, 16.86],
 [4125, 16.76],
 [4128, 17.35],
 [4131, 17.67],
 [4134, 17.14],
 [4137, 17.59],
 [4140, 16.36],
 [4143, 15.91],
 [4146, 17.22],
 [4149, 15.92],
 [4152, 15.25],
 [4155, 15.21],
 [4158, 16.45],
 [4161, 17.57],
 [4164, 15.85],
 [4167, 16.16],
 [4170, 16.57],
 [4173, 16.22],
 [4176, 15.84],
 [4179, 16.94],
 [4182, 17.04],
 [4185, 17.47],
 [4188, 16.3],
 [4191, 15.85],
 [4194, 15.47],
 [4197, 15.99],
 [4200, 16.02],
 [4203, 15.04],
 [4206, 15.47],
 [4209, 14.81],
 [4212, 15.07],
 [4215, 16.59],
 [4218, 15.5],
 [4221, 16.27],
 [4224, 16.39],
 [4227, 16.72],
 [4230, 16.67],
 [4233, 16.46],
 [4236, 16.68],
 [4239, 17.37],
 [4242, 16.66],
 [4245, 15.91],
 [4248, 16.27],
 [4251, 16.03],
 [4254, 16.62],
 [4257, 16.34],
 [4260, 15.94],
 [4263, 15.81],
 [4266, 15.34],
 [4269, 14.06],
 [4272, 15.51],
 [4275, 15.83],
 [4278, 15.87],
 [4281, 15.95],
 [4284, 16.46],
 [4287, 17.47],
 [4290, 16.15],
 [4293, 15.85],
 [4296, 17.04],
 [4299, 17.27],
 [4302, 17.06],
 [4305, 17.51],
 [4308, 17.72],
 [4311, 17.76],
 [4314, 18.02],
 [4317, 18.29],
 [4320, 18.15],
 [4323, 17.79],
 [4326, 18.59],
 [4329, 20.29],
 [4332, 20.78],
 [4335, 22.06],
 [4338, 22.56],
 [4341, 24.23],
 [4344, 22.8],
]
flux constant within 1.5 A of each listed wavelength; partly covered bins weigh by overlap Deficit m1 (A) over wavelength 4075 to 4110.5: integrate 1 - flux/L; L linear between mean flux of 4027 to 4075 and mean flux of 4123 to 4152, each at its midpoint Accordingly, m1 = -4.2 A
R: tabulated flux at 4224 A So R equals 16.39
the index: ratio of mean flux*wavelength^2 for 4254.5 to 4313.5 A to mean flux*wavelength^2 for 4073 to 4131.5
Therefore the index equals 0.97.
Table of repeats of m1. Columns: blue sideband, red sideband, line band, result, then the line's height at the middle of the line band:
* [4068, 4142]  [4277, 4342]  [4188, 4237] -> 6.1 A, 18.2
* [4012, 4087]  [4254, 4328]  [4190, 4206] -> 1.2 A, 16.9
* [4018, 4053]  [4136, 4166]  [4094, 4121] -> -4.4 A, 16.6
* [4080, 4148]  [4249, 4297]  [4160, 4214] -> 3.4 A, 17.2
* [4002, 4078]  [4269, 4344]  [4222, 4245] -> 1.5 A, 17.8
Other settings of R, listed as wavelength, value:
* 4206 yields 15.47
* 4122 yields 16.86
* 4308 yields 17.72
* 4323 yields 17.79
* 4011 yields 16.4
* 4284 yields 16.46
